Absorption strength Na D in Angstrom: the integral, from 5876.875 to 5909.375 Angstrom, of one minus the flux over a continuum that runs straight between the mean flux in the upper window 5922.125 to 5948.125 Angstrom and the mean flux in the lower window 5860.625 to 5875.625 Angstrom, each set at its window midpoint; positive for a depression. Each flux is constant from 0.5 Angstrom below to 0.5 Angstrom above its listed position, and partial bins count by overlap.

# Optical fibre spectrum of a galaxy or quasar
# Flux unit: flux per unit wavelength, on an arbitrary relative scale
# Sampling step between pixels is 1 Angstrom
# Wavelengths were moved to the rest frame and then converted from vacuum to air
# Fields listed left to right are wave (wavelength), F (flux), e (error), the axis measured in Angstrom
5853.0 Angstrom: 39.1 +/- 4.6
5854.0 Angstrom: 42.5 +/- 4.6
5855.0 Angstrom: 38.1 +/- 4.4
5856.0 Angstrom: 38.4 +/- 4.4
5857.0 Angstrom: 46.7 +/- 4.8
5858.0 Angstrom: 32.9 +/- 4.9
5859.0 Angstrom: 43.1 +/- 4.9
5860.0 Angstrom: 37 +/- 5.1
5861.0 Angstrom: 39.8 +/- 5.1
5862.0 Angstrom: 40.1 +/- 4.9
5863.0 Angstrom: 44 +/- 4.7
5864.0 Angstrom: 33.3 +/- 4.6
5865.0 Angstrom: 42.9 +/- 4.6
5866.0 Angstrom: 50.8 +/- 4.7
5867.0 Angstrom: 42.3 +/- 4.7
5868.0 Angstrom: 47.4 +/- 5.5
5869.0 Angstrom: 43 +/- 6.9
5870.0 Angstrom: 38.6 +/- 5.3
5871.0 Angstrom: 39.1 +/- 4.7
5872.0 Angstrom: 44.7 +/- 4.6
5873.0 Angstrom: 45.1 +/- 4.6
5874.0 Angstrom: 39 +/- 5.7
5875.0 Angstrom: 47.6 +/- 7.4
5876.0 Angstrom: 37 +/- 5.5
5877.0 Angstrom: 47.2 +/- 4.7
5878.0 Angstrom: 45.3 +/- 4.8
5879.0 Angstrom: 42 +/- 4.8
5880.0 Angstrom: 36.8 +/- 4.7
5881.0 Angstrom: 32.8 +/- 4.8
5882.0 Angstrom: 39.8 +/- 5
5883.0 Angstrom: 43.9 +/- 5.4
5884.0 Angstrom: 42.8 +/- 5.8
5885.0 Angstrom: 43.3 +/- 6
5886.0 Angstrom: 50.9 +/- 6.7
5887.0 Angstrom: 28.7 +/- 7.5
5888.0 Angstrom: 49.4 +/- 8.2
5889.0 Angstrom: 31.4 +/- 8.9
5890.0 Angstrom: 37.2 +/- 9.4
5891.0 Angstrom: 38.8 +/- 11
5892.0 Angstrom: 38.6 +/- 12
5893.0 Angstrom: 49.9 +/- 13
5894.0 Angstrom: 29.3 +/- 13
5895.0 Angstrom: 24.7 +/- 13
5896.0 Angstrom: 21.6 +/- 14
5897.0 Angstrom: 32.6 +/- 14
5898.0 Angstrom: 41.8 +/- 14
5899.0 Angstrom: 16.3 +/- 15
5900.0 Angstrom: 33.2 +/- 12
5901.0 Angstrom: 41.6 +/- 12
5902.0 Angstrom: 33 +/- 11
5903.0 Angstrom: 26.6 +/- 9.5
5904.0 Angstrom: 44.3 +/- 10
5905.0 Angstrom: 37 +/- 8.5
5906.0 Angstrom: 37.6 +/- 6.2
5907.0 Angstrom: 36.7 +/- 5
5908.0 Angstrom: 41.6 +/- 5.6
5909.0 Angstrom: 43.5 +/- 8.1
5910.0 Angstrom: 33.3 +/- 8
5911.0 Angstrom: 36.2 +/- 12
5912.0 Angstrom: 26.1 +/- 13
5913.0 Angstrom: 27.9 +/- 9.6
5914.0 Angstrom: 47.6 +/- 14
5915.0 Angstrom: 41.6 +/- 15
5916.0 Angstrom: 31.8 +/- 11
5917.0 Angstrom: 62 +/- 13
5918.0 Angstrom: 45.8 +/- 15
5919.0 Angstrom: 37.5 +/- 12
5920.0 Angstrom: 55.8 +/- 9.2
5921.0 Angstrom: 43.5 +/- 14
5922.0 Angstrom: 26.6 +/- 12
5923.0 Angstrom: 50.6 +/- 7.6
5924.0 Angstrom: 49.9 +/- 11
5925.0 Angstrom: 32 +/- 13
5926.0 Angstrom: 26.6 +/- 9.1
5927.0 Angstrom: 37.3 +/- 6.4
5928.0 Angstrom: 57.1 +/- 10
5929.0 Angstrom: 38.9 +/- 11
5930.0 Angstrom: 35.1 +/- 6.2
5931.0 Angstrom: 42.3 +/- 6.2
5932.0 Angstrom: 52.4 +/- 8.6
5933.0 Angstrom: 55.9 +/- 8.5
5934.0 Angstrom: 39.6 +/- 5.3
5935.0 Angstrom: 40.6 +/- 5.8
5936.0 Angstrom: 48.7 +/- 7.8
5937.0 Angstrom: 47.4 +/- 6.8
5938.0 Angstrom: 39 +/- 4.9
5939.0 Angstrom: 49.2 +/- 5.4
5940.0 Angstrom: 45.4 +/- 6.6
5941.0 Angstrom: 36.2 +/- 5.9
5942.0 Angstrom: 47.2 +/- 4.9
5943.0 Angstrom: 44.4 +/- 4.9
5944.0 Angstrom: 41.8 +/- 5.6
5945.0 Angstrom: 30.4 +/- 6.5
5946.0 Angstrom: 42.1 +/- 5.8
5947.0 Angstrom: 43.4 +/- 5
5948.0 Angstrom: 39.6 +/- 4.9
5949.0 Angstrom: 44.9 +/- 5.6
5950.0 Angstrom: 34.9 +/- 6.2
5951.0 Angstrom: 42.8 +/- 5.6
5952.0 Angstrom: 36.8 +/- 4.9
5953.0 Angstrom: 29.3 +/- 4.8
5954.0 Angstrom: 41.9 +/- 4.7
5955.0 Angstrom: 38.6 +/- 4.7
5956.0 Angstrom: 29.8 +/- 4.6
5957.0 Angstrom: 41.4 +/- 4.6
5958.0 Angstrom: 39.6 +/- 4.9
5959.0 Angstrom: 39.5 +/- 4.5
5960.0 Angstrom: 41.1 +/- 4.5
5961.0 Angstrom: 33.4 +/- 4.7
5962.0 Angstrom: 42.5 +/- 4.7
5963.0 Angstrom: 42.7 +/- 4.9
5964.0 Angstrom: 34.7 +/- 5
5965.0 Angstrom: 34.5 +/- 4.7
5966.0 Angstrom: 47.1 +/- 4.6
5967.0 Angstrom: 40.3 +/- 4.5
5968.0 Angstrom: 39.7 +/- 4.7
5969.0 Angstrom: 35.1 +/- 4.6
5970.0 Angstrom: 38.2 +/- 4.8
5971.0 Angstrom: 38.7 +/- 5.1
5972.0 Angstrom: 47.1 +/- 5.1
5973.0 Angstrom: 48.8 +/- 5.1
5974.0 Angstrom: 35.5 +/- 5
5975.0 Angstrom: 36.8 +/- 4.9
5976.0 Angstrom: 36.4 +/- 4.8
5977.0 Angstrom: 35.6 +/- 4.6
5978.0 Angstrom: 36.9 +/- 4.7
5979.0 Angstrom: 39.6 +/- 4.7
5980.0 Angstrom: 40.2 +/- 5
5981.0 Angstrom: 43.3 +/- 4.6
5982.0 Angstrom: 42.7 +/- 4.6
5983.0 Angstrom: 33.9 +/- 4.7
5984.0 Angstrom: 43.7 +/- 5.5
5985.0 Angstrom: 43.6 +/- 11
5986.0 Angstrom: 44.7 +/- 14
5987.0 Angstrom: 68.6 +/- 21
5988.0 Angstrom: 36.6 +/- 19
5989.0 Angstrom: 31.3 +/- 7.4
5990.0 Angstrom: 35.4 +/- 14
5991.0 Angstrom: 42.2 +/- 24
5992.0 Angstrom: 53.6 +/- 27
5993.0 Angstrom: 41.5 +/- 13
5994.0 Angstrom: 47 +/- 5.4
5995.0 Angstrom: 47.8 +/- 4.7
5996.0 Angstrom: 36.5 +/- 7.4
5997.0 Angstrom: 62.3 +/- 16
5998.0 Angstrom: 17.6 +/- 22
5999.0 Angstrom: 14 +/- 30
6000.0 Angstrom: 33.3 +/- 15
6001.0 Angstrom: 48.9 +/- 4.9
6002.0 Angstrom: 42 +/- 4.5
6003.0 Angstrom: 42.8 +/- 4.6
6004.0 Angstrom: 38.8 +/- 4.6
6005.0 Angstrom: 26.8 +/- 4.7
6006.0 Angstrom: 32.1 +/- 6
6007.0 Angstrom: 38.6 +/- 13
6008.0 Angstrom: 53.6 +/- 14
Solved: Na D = 3.9 Angstrom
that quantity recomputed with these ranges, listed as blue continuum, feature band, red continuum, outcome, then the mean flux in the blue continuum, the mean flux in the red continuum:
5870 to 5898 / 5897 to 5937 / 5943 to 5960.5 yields -0.8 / 39.3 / 38.9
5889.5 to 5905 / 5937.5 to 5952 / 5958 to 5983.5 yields -1.5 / 34.1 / 39.4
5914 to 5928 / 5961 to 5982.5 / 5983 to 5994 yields 1.9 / 42.4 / 43.8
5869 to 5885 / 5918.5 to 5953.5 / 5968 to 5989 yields -0.5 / 41.6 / 41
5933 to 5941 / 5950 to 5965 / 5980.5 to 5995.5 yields 2.1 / 44.5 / 43.7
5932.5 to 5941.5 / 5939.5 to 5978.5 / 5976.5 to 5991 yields 3.3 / 44.7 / 41.2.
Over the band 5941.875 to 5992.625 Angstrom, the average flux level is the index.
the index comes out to 40.2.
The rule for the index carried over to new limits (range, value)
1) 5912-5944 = 42.8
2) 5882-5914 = 36.4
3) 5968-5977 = 39.4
